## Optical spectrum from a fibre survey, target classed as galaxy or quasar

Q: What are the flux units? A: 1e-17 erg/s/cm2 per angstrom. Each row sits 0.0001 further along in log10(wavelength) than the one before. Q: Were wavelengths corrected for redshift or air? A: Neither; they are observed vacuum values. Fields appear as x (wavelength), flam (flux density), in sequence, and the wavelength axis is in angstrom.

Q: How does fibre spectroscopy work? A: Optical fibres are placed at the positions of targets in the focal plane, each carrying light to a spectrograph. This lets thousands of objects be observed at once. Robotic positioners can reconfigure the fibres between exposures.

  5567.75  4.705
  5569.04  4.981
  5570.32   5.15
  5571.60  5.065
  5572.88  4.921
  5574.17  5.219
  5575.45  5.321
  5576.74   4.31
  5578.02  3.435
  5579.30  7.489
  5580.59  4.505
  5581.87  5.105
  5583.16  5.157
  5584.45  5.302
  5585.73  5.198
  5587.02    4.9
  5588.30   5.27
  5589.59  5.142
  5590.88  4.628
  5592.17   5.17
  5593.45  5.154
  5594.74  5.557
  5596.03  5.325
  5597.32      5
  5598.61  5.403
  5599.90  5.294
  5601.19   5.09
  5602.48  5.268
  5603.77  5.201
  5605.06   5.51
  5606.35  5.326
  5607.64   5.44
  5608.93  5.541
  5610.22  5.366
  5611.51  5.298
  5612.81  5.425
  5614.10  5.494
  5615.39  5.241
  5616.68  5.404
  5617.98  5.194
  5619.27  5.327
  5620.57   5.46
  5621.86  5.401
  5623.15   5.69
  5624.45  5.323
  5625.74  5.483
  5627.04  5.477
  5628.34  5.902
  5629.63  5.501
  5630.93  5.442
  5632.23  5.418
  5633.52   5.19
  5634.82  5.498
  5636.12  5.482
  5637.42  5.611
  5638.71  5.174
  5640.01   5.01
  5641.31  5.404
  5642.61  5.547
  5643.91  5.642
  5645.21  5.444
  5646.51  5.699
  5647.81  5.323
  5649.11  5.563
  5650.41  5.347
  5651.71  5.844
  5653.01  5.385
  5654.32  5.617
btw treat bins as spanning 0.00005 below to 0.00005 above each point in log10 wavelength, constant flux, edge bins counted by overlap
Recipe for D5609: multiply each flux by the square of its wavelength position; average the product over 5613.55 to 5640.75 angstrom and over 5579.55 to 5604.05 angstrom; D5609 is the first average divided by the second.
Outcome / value 1.1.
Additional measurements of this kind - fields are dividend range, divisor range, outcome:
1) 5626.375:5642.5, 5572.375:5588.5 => 1.09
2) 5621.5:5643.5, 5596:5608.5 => 1.04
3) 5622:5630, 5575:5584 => 1.12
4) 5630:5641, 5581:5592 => 1.07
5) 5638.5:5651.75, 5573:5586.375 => 1.09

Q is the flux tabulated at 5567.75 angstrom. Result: 4.705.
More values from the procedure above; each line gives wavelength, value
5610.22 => 5.366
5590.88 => 4.628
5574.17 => 5.219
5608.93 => 5.541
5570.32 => 5.15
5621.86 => 5.401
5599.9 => 5.294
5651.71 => 5.844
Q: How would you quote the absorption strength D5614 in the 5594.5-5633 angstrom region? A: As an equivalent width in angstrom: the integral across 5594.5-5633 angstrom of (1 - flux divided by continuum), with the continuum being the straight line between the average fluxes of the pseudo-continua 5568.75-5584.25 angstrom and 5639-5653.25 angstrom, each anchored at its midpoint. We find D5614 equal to -0.8 angstrom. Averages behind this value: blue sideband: 5.06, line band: 5.39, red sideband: 5.47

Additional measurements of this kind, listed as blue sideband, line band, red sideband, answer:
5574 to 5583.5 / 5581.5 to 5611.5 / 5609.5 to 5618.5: -0.2 angstrom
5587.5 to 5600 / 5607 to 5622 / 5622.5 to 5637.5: -0.1 angstrom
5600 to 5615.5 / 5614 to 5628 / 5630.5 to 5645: -0.1 angstrom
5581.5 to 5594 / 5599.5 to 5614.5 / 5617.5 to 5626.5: -0.2 angstrom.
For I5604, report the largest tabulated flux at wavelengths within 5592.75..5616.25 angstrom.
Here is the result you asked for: 5.557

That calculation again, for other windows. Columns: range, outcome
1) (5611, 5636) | 5.902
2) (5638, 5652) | 5.844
